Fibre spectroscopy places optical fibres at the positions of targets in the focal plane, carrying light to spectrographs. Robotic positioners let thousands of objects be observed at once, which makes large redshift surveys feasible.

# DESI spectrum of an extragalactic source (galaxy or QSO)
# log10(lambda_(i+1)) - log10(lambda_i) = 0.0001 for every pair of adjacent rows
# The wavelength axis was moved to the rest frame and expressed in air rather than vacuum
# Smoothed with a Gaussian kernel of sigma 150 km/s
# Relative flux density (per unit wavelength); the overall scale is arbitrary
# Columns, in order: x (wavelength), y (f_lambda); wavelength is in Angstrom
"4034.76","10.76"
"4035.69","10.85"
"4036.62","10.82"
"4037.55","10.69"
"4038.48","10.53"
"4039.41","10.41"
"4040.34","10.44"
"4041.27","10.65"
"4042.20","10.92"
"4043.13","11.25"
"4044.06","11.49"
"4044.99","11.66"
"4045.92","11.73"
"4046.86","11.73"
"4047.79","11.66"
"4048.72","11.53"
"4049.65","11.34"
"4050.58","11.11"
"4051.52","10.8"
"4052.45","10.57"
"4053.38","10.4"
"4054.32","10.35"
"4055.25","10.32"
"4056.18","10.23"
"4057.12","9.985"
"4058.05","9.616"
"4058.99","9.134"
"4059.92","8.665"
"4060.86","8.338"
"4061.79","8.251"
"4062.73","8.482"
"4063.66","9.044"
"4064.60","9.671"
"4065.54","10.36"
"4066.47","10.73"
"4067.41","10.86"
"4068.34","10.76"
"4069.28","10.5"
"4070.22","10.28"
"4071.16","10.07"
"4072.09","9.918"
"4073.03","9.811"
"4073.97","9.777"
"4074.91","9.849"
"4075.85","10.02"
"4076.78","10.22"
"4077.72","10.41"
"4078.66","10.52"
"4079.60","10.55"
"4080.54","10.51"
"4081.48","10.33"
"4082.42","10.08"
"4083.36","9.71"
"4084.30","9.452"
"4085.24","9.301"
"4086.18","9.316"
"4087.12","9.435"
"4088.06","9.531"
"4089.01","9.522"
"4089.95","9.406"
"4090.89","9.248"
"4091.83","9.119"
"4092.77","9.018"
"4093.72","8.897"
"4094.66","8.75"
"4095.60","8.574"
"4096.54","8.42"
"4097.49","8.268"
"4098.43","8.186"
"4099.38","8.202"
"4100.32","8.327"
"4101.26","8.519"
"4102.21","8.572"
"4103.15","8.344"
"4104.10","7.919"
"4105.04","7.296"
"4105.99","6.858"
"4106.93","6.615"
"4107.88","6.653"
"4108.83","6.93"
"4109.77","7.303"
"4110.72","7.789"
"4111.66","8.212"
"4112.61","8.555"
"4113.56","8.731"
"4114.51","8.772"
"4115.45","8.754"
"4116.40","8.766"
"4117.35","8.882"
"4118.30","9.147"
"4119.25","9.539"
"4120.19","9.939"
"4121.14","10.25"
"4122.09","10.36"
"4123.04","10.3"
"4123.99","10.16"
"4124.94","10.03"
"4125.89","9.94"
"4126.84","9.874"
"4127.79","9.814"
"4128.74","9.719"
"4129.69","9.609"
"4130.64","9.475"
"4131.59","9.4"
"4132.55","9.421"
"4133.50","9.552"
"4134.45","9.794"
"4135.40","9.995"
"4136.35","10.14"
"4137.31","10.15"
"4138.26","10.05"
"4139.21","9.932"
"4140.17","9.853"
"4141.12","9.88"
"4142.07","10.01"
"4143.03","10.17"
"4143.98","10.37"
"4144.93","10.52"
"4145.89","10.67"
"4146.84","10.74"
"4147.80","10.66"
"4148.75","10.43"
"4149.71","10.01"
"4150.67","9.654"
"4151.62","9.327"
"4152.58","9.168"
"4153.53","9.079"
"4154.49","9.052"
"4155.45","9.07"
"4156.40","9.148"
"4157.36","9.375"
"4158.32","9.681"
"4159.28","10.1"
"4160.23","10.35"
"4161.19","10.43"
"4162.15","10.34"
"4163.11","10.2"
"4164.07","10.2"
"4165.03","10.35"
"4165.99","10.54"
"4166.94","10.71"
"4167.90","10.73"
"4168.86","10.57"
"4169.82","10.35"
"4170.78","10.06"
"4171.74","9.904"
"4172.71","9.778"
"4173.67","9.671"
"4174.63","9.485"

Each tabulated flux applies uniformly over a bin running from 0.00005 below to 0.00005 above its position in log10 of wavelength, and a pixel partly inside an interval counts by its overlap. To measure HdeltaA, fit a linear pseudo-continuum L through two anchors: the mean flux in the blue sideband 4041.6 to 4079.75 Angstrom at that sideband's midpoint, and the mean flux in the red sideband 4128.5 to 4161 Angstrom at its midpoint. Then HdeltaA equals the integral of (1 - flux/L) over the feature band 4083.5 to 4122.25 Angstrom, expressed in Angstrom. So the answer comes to 5.6 Angstrom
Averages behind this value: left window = 10.3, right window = 9.85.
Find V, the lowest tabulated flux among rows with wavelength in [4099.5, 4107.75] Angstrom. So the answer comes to 6.615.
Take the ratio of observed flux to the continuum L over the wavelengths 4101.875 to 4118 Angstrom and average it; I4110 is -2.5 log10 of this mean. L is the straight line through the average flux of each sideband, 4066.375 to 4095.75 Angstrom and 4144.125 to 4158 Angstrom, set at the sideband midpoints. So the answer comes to 0.23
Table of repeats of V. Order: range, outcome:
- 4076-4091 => 9.248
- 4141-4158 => 9.052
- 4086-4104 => 8.186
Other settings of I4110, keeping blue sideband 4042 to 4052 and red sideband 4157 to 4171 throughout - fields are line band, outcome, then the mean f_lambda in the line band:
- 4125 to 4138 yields 0.09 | 9.77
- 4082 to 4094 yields 0.17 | 9.39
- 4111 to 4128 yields 0.14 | 9.42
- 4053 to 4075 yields 0.15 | 9.8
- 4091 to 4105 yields 0.27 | 8.49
